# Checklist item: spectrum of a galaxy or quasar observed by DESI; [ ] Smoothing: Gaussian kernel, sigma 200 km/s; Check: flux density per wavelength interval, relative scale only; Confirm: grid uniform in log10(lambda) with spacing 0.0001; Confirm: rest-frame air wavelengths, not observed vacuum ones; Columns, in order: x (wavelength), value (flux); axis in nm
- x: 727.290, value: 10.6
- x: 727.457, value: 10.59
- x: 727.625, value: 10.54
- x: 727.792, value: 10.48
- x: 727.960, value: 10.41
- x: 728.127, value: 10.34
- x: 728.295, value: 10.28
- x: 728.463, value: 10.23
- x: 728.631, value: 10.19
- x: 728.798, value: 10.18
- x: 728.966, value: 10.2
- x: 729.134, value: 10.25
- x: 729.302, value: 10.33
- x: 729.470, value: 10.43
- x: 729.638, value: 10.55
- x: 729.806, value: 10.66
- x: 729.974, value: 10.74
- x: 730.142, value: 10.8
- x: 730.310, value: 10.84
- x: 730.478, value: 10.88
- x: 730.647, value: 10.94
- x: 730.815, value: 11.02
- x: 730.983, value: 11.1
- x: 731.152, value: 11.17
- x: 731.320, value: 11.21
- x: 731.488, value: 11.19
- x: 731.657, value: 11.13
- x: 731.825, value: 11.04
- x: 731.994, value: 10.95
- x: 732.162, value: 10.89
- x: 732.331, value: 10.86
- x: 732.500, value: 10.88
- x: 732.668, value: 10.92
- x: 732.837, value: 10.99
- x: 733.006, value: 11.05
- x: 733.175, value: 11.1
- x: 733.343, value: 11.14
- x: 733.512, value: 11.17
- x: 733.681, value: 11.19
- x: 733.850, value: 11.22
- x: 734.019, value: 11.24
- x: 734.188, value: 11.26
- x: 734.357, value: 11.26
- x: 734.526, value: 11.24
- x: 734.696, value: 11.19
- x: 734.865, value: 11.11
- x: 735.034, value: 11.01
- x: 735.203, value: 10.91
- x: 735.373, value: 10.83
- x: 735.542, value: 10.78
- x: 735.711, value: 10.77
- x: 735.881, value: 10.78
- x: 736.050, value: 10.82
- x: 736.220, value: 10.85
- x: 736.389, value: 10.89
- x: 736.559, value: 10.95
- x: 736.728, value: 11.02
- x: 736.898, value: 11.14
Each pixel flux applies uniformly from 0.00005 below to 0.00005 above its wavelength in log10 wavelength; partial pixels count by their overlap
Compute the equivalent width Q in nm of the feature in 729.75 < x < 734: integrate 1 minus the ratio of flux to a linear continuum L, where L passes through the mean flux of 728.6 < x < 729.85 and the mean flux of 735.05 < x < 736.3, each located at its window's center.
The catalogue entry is -0.19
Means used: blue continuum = 10.3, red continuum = 10.8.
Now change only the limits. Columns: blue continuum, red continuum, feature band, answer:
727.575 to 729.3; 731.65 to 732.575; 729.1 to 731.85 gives -0.05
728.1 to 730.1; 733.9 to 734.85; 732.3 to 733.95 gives -0.01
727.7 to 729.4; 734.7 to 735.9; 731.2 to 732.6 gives -0.06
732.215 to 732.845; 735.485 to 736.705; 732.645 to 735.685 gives -0.06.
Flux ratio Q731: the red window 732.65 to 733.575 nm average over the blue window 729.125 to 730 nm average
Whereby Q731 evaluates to 1.1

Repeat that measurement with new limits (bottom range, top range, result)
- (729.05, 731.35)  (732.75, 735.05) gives 1.04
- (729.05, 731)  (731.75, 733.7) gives 1.03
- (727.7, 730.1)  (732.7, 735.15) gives 1.07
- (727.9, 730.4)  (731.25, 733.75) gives 1.06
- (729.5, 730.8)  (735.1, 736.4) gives 1.01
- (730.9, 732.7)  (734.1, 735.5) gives 1.00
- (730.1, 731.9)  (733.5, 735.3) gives 1.01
